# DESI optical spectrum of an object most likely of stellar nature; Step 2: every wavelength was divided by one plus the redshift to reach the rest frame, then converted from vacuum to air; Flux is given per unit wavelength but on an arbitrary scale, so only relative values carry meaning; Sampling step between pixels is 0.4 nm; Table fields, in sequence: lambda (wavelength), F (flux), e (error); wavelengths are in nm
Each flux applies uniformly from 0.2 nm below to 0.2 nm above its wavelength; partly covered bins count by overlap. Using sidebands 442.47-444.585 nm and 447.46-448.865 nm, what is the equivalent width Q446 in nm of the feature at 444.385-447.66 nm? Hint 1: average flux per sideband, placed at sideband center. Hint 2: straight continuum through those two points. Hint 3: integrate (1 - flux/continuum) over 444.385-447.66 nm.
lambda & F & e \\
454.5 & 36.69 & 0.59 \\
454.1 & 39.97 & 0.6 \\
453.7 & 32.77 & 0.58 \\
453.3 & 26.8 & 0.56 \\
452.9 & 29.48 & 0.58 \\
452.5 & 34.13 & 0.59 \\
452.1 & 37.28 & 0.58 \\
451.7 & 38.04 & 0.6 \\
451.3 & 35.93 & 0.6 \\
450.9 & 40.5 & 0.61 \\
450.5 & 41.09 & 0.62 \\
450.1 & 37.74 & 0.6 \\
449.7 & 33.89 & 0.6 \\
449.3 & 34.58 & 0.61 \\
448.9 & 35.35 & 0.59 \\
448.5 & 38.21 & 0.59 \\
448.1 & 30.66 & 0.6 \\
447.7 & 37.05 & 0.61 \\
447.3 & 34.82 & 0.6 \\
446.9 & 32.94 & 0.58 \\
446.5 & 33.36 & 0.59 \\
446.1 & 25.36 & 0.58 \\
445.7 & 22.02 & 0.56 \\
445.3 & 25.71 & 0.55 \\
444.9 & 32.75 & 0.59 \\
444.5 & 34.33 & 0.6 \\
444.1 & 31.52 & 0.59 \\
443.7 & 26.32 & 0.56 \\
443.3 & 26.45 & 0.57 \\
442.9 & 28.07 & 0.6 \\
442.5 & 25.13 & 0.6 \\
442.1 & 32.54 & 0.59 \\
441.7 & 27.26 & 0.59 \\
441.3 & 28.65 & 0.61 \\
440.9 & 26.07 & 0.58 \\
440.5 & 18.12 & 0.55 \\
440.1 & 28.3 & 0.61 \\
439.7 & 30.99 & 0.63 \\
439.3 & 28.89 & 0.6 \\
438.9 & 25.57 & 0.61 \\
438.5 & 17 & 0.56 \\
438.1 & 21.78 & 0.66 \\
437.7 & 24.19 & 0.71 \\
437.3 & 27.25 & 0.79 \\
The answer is 0.19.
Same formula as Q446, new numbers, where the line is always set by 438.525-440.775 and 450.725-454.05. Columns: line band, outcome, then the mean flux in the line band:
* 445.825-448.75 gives -0.18 nm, 33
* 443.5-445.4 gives -0.09 nm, 30.4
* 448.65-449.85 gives -0.09 nm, 34.8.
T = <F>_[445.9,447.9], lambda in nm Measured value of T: 32.7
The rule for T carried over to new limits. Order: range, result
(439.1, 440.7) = 26.6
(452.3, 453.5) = 30.1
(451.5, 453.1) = 34.7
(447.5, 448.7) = 35.3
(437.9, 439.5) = 23.3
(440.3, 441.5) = 24.3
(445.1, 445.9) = 23.9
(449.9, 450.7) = 39.4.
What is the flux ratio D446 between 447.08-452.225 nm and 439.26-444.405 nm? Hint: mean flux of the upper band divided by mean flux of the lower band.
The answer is 1.3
